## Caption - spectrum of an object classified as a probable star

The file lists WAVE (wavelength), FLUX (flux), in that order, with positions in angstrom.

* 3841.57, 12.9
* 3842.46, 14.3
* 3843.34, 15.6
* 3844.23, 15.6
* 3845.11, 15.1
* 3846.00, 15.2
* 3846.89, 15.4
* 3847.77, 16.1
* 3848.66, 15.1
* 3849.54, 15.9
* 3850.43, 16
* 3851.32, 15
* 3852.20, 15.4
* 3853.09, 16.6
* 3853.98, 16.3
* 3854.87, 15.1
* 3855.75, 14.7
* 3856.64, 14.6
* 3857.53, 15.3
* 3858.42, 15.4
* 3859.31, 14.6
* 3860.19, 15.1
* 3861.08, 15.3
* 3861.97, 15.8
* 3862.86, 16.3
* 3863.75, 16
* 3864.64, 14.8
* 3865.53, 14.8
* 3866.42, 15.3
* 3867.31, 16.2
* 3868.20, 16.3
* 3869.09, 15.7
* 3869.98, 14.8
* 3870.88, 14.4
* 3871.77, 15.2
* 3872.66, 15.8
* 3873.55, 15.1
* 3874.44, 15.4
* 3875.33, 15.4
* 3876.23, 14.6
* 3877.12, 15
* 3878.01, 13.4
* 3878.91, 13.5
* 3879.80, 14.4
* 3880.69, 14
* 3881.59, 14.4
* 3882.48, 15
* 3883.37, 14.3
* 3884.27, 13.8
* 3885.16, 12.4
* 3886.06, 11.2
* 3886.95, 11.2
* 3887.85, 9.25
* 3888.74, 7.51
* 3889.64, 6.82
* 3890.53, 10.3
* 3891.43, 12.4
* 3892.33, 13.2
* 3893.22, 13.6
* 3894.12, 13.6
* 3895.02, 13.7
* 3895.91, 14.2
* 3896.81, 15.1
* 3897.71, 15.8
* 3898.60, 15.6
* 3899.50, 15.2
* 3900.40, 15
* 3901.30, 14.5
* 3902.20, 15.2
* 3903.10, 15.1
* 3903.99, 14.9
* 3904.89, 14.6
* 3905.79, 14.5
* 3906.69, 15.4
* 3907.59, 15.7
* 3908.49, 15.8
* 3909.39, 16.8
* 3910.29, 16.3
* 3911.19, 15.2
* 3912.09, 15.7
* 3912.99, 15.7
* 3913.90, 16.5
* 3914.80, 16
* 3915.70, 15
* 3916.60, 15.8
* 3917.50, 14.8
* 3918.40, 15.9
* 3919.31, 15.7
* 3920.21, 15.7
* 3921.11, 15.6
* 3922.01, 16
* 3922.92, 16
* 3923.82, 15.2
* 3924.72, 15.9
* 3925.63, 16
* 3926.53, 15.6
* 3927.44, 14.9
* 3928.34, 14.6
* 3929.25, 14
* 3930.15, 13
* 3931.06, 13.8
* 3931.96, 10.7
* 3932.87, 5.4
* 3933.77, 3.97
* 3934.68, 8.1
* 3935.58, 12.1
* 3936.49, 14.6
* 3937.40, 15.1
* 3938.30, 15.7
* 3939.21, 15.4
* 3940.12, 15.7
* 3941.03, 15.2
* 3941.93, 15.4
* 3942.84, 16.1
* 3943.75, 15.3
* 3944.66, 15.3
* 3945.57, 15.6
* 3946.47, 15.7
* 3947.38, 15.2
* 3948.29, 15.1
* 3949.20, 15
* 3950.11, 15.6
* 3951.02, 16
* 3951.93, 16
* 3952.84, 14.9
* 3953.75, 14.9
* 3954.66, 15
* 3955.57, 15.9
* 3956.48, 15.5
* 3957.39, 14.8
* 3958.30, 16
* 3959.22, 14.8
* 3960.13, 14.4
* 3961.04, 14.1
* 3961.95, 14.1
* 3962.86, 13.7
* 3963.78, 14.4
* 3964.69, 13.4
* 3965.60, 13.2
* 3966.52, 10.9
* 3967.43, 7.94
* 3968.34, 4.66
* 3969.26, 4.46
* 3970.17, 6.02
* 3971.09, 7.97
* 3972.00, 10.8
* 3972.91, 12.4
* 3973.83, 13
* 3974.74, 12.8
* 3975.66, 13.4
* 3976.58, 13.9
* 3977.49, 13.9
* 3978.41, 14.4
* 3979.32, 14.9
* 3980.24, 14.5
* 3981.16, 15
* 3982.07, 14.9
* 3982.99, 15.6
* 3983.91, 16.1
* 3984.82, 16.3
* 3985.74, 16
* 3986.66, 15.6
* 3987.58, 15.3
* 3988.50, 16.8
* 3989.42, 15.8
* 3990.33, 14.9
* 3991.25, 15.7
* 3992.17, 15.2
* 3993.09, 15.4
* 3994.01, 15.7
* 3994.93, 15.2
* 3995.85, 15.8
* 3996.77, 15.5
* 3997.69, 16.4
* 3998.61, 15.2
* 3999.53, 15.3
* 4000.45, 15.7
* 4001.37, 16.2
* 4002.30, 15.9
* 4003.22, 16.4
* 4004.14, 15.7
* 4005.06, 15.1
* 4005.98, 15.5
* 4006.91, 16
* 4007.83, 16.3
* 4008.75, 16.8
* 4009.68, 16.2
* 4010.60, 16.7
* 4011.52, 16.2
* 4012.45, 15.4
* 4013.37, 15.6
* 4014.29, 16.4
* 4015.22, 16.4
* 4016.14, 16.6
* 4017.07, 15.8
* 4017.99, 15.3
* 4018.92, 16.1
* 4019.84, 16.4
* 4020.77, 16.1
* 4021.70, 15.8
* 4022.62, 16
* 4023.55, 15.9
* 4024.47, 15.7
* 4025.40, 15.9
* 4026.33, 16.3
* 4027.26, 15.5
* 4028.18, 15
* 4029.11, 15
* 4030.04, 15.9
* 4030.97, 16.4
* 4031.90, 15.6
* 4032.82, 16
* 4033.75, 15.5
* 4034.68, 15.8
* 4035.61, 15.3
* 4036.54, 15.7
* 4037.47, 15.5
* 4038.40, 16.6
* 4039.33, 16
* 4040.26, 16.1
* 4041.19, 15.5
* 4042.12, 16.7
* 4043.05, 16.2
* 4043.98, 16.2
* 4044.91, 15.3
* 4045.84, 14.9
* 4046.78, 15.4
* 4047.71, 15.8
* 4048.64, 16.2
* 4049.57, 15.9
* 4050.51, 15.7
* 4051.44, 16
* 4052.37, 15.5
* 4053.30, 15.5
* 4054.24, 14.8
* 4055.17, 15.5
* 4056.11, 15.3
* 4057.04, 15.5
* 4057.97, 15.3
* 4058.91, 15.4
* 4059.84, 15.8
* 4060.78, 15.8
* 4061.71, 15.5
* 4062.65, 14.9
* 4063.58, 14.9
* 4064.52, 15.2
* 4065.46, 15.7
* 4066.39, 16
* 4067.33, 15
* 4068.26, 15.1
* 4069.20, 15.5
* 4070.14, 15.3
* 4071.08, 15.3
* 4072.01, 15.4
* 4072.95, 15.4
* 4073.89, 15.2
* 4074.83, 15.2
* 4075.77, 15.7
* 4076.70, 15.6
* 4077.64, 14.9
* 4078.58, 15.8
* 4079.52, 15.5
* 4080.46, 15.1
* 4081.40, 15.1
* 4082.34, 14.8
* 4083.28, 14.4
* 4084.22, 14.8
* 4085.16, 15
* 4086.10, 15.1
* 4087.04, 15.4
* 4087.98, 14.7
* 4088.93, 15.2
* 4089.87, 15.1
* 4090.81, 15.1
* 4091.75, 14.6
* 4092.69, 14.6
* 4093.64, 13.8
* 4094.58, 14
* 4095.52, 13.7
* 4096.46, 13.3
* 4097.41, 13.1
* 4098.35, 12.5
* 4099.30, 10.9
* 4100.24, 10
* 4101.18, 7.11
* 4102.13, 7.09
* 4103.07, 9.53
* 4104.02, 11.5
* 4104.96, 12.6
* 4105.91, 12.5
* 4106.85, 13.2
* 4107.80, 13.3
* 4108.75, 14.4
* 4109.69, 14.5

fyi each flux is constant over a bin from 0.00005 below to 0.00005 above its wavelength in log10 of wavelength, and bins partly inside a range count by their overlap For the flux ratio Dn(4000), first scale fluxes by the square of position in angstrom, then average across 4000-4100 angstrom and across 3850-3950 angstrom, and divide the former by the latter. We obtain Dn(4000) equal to 1.15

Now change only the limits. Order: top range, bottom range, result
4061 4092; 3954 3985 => 1.23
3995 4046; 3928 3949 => 1.22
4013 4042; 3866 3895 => 1.26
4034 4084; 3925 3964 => 1.15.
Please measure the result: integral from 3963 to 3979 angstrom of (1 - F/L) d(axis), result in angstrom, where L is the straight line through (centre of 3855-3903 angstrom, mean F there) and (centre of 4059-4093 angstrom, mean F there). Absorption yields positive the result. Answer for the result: 3.9 angstrom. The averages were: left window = 14.2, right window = 15.2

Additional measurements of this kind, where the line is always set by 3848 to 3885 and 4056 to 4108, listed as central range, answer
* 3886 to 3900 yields 2.37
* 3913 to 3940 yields 1.43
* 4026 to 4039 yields -1.16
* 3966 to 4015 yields 0.82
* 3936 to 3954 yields -0.73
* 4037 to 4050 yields -1.35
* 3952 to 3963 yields -0.13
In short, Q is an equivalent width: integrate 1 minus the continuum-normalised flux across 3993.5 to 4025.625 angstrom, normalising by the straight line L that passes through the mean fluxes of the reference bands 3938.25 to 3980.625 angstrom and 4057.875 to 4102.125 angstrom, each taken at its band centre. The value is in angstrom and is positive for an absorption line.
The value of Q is -4.35 angstrom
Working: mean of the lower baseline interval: 13.7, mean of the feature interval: 15.9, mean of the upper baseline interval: 14.5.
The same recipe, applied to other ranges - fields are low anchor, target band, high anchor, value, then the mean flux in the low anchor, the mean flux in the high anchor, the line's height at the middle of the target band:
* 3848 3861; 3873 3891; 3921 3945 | 2.4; 15.4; 13.8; 14.8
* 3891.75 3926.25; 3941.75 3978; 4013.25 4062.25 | 4.8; 15.3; 15.8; 15.5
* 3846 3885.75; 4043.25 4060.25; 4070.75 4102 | -1.5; 15.1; 14.2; 14.3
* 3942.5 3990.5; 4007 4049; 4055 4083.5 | -3.3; 13.9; 15.3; 14.8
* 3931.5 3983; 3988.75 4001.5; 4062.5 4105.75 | -1.9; 13.3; 14.1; 13.5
